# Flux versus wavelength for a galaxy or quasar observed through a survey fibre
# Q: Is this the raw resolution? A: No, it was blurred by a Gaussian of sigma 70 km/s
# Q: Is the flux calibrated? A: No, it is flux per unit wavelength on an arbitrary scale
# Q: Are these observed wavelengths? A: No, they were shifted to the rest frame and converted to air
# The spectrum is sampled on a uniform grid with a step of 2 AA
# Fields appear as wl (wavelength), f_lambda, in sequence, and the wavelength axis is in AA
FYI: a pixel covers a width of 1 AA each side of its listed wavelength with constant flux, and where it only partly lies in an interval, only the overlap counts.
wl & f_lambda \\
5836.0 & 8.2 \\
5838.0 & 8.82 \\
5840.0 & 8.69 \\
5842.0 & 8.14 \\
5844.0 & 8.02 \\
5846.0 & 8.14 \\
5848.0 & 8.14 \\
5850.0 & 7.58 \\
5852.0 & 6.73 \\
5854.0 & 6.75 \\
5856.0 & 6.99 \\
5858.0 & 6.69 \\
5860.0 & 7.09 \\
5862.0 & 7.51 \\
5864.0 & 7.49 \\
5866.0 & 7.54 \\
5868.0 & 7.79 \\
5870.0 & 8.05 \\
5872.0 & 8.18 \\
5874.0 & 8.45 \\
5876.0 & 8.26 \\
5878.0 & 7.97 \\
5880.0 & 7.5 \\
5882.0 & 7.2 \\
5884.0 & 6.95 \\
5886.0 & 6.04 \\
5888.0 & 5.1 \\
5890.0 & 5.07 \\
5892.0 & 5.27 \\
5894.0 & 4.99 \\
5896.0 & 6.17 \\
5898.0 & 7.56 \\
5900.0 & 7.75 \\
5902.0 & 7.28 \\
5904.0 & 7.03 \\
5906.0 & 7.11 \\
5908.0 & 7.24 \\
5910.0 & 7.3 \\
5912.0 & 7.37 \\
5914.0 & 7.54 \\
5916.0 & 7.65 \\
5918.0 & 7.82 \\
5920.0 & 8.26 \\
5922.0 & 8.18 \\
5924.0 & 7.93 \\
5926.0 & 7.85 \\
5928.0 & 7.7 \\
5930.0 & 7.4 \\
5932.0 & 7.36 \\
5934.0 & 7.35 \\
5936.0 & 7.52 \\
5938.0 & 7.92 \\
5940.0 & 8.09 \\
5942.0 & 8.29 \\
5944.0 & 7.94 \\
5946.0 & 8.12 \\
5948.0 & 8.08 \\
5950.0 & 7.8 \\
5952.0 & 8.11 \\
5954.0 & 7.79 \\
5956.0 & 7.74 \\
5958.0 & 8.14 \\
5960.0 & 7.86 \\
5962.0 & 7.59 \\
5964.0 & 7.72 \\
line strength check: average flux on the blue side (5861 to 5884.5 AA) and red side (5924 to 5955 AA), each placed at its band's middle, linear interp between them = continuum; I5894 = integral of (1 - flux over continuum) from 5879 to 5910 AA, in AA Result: 4.8 AA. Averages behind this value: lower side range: 7.76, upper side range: 7.82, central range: 6.57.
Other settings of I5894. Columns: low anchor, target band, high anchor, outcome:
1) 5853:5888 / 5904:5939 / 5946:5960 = 0.58 AA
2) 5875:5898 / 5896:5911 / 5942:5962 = -0.88 AA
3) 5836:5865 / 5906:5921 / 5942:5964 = 0.49 AA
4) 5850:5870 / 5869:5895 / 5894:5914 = 1.19 AA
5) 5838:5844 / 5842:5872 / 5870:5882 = 2.60 AA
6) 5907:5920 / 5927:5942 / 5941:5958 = 0.28 AA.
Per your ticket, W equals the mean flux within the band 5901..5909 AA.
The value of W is 7.17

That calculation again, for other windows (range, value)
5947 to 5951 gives 7.94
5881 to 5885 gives 7.08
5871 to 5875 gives 8.31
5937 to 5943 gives 8.1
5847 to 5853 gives 7.48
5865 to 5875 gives 8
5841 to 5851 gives 8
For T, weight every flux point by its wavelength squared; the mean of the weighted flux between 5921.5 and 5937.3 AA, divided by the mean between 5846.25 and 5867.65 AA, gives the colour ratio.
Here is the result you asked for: 1.07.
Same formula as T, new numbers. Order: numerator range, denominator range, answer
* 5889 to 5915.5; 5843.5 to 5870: 0.92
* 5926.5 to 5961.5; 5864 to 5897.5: 1.15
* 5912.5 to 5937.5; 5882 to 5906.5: 1.22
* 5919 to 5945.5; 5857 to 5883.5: 1.04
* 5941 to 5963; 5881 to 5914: 1.22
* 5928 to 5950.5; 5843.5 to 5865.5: 1.09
